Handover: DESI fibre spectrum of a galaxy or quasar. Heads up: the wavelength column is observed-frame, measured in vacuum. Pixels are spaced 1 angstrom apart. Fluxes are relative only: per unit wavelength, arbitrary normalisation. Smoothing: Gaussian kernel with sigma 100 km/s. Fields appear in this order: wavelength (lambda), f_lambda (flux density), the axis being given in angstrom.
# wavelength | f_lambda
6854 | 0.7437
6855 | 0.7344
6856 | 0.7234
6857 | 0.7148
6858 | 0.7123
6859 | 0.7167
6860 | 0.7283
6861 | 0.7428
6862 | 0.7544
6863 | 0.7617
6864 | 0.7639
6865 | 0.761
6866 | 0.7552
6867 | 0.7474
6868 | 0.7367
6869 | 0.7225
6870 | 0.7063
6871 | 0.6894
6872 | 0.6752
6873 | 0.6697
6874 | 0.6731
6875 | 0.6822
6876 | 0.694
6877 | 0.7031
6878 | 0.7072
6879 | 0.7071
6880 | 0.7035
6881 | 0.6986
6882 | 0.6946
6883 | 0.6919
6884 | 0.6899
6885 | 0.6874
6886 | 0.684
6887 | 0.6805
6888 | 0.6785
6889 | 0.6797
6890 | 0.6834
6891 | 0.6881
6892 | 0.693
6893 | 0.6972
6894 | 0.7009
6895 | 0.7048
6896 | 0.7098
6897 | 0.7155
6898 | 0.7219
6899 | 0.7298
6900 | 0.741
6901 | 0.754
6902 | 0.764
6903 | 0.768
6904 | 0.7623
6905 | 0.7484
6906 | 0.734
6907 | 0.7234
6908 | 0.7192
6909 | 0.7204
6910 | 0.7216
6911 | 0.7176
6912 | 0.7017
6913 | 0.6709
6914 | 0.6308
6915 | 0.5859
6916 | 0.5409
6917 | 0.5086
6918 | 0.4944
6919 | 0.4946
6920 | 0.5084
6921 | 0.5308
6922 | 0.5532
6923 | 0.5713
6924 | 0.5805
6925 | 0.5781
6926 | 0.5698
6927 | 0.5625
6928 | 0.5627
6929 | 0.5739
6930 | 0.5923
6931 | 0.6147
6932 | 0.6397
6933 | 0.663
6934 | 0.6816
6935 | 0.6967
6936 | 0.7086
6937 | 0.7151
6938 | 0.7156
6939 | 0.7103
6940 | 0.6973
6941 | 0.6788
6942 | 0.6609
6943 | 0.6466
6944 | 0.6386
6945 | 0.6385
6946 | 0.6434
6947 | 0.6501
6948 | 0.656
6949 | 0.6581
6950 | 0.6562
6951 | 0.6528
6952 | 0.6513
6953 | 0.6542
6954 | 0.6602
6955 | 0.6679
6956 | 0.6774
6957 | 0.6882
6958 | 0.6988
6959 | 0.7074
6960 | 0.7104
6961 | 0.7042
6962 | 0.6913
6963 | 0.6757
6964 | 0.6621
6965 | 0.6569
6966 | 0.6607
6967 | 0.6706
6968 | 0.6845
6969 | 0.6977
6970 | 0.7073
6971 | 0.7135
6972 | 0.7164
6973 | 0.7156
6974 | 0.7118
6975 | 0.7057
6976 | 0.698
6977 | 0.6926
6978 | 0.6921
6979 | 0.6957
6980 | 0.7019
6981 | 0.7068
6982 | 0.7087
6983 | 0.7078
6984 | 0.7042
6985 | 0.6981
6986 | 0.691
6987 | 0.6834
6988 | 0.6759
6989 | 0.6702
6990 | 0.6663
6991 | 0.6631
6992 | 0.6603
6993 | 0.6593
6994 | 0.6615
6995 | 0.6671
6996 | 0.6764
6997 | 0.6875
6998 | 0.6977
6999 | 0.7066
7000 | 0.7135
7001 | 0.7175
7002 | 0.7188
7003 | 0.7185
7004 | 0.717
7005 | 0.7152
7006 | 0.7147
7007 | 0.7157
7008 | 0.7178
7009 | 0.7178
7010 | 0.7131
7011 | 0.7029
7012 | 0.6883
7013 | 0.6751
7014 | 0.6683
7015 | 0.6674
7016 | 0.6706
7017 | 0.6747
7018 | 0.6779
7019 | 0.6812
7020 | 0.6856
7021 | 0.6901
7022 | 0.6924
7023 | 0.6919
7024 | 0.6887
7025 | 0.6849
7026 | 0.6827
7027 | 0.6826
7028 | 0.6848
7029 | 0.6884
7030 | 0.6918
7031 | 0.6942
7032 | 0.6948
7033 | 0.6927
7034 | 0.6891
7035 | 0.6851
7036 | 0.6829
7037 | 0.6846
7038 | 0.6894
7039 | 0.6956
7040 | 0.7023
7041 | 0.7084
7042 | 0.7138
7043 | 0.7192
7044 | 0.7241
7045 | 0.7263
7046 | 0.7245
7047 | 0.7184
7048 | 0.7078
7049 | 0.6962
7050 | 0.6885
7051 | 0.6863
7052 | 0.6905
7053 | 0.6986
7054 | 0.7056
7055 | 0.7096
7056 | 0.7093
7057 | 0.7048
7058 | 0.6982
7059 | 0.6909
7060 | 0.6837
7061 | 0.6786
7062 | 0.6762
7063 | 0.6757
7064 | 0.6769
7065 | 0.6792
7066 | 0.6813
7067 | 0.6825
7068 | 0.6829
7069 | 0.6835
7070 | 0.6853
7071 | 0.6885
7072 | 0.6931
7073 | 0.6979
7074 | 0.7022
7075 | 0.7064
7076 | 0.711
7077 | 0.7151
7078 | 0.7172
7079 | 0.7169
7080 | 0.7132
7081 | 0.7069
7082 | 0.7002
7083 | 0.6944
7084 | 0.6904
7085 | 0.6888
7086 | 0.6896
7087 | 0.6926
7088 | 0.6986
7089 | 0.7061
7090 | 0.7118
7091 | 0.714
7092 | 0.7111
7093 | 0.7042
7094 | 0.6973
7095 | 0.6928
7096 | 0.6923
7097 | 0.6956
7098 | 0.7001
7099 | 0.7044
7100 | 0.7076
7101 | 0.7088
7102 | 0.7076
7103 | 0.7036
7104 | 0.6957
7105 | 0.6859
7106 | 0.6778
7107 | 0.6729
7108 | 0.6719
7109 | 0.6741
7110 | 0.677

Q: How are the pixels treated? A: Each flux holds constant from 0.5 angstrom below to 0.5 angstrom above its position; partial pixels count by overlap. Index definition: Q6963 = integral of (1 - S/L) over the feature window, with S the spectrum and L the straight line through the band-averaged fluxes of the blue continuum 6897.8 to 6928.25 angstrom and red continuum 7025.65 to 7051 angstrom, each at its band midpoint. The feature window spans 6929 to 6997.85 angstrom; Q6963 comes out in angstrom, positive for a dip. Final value -1.3 angstrom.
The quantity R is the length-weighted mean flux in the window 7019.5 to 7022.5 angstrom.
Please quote 0.689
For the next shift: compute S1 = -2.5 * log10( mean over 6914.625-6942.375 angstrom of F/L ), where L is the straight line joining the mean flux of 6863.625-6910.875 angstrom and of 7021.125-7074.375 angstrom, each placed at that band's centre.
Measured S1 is 0.17 mag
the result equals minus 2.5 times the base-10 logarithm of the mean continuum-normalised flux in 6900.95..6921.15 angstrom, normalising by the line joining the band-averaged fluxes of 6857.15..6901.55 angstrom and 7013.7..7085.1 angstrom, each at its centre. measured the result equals 0.08 mag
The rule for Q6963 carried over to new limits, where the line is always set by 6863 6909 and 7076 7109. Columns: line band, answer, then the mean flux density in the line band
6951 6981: 0.81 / 0.688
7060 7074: 0.34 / 0.684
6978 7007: 0.51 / 0.693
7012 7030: 0.56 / 0.682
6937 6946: 0.45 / 0.674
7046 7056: 0.00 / 0.702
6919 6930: 2.36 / 0.558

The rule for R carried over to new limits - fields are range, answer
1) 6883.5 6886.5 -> 0.687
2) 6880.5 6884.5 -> 0.694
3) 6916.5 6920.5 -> 0.501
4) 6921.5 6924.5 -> 0.568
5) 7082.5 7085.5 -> 0.691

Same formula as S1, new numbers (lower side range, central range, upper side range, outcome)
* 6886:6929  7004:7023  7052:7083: -0.02 mag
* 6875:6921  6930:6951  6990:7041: 0.03 mag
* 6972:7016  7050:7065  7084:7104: 0.01 mag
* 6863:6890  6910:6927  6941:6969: 0.18 mag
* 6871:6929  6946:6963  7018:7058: 0.01 mag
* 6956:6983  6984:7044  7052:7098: 0.01 mag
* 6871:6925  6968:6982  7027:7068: -0.03 mag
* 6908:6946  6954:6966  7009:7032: -0.06 mag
